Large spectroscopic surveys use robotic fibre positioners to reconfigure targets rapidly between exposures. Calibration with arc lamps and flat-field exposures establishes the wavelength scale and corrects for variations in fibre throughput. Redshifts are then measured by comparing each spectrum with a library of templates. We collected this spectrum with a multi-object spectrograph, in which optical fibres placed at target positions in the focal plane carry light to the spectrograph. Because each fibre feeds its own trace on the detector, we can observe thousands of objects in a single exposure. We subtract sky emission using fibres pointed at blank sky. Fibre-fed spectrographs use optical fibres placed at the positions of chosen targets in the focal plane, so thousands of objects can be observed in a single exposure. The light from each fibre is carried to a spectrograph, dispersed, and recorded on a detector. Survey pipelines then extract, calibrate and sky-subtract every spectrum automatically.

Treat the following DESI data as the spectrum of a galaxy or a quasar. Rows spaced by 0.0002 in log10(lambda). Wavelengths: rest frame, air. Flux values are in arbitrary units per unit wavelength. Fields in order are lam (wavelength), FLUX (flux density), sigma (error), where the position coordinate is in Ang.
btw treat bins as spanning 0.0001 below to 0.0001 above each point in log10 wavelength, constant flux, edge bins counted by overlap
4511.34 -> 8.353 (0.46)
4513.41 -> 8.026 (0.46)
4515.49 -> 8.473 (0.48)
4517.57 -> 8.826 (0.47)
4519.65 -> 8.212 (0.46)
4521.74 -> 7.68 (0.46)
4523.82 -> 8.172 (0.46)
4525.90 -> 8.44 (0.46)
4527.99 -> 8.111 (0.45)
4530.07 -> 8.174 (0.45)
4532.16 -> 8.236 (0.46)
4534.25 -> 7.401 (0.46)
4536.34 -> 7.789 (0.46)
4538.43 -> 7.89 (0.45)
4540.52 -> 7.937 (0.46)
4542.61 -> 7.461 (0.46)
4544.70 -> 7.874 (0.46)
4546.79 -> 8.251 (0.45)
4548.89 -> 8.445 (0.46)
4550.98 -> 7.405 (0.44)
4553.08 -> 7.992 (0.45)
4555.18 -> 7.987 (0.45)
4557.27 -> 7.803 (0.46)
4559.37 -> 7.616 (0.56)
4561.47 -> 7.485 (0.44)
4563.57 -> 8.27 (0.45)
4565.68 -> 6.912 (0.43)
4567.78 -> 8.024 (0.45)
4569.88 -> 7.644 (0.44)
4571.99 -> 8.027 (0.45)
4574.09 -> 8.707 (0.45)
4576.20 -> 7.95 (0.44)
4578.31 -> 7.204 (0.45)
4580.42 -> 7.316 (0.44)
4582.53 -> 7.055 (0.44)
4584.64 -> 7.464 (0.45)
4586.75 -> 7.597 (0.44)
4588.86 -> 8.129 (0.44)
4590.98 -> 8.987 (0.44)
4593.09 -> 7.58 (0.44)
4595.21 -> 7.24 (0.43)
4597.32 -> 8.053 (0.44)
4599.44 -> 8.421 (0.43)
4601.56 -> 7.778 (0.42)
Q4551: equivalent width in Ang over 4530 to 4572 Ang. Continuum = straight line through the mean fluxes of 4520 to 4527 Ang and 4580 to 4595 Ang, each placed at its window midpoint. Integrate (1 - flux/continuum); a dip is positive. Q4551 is 0.6 Ang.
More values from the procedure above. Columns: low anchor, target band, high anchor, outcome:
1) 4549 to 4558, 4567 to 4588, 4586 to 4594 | 0.8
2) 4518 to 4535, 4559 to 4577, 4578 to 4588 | -0.7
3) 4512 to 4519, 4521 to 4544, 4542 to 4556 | 0.7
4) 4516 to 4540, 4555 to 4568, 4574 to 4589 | 0.1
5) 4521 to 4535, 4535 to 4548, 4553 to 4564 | 0.1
